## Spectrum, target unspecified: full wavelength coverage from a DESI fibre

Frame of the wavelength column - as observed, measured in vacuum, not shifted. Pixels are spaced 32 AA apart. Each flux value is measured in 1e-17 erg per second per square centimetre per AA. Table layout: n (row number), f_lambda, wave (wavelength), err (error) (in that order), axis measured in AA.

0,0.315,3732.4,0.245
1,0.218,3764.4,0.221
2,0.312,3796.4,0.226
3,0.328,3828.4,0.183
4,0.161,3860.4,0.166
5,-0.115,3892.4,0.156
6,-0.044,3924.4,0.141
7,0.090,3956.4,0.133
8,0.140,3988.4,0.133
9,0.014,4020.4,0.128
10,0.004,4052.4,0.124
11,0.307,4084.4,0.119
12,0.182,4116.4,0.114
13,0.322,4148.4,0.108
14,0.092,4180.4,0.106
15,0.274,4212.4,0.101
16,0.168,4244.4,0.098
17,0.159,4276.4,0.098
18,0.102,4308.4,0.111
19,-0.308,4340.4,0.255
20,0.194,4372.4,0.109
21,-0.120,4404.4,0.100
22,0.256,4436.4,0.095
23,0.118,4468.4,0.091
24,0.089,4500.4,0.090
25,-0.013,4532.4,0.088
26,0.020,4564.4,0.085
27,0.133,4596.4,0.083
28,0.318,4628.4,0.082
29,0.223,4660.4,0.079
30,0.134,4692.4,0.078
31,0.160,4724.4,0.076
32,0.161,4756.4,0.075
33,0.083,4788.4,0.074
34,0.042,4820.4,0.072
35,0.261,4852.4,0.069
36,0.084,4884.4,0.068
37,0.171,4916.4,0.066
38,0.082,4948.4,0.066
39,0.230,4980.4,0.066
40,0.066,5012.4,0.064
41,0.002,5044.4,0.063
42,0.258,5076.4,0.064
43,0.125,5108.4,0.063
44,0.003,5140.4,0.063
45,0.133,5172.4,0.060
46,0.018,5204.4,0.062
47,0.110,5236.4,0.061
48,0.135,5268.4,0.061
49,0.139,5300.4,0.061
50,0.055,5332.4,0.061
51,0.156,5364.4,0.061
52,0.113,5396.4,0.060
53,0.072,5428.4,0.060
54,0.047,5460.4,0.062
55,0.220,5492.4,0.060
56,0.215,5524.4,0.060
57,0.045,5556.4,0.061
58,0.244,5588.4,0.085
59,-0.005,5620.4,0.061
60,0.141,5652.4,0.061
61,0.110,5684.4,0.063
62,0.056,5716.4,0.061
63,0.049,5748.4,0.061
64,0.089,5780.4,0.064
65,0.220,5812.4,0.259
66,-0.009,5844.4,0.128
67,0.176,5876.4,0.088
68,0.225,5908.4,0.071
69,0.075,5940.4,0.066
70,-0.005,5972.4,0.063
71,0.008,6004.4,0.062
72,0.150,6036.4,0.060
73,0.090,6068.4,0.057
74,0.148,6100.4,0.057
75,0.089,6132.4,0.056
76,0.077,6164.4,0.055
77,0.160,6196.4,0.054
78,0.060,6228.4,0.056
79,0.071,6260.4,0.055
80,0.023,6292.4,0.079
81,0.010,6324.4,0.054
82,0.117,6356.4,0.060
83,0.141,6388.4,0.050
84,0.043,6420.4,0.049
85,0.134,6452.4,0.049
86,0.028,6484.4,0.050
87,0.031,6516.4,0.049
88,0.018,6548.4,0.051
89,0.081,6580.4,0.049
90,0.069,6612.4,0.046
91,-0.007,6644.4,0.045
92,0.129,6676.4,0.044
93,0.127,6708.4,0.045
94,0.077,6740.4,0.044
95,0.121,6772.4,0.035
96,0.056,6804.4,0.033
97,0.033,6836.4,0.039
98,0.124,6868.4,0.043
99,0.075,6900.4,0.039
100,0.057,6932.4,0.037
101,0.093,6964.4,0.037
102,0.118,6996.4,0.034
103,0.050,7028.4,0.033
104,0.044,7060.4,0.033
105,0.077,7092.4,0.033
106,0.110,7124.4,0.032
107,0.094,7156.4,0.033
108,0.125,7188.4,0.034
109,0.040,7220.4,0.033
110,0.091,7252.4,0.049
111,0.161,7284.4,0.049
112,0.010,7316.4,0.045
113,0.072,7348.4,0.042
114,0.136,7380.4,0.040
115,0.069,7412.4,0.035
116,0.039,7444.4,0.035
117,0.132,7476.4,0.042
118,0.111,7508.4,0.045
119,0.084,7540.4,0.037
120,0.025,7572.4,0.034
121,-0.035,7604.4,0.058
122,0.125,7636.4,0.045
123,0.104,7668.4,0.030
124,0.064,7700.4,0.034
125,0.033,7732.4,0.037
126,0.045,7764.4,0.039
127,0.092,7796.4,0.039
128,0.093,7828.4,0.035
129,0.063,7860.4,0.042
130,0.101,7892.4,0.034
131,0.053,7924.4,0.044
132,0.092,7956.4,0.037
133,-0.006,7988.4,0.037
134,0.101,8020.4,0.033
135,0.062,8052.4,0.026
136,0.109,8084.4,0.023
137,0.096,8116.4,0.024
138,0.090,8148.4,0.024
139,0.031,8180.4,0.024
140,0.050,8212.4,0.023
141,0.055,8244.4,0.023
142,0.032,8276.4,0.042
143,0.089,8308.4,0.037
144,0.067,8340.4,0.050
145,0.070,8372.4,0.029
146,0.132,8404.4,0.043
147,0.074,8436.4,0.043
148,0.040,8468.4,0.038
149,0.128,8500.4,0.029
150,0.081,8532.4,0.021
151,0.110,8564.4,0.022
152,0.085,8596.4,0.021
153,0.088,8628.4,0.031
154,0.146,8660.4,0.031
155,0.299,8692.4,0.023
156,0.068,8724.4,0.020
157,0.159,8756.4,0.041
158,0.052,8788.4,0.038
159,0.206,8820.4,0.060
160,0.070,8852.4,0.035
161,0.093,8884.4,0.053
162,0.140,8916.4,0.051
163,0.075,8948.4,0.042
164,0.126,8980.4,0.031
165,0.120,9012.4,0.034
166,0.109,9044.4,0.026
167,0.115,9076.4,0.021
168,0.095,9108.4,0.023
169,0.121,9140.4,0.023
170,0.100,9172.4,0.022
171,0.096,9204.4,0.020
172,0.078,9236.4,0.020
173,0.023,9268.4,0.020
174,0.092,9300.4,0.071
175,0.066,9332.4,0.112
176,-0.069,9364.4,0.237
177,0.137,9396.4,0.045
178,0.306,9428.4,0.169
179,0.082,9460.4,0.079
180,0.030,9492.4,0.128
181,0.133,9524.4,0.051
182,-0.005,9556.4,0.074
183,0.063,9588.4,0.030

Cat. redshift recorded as 1.334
